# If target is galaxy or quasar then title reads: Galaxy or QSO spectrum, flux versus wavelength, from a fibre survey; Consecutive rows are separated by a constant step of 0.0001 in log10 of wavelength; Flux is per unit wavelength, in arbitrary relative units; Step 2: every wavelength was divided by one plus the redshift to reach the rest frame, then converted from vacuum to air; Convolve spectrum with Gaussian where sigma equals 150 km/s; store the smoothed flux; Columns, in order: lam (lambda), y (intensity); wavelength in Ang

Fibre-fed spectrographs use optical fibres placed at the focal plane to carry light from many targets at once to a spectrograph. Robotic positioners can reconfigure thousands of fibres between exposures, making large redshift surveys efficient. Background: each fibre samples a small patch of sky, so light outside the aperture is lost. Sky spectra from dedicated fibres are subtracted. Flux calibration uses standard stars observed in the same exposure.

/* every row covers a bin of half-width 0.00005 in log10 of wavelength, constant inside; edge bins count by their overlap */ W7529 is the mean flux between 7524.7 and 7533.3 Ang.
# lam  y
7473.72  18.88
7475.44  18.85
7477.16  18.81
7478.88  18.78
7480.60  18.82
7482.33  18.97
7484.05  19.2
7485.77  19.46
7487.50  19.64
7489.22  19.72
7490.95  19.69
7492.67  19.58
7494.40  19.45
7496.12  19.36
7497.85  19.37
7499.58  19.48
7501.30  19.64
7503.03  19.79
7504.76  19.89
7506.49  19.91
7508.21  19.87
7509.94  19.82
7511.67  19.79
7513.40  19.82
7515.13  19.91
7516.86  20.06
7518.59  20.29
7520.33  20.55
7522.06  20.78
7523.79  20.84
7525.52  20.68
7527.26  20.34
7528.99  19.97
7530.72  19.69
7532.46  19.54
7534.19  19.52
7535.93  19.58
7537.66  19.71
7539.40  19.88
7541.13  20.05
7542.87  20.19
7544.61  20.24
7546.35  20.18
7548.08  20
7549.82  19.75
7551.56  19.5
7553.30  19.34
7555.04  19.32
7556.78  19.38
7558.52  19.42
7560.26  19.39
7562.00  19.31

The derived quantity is 20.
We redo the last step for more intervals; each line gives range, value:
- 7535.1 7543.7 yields 19.9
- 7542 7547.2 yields 20.2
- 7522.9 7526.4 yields 20.7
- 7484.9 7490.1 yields 19.6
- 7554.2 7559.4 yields 19.4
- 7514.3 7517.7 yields 20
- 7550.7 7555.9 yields 19.4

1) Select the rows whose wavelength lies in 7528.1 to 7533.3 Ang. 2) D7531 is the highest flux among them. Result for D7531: 19.97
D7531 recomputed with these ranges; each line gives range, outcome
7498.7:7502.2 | 19.64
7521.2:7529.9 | 20.84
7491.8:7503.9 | 19.79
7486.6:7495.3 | 19.72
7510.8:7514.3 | 19.82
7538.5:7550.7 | 20.24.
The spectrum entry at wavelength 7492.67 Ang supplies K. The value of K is 19.58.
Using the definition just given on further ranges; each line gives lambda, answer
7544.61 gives 20.24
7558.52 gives 19.42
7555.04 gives 19.32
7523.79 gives 20.84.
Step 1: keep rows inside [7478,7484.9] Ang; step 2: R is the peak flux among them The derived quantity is 19.2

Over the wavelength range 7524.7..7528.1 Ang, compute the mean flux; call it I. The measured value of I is 20.5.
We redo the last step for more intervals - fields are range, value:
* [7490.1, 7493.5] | 19.7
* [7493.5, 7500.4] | 19.4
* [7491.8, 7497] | 19.5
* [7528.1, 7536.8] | 19.7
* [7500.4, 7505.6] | 19.8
